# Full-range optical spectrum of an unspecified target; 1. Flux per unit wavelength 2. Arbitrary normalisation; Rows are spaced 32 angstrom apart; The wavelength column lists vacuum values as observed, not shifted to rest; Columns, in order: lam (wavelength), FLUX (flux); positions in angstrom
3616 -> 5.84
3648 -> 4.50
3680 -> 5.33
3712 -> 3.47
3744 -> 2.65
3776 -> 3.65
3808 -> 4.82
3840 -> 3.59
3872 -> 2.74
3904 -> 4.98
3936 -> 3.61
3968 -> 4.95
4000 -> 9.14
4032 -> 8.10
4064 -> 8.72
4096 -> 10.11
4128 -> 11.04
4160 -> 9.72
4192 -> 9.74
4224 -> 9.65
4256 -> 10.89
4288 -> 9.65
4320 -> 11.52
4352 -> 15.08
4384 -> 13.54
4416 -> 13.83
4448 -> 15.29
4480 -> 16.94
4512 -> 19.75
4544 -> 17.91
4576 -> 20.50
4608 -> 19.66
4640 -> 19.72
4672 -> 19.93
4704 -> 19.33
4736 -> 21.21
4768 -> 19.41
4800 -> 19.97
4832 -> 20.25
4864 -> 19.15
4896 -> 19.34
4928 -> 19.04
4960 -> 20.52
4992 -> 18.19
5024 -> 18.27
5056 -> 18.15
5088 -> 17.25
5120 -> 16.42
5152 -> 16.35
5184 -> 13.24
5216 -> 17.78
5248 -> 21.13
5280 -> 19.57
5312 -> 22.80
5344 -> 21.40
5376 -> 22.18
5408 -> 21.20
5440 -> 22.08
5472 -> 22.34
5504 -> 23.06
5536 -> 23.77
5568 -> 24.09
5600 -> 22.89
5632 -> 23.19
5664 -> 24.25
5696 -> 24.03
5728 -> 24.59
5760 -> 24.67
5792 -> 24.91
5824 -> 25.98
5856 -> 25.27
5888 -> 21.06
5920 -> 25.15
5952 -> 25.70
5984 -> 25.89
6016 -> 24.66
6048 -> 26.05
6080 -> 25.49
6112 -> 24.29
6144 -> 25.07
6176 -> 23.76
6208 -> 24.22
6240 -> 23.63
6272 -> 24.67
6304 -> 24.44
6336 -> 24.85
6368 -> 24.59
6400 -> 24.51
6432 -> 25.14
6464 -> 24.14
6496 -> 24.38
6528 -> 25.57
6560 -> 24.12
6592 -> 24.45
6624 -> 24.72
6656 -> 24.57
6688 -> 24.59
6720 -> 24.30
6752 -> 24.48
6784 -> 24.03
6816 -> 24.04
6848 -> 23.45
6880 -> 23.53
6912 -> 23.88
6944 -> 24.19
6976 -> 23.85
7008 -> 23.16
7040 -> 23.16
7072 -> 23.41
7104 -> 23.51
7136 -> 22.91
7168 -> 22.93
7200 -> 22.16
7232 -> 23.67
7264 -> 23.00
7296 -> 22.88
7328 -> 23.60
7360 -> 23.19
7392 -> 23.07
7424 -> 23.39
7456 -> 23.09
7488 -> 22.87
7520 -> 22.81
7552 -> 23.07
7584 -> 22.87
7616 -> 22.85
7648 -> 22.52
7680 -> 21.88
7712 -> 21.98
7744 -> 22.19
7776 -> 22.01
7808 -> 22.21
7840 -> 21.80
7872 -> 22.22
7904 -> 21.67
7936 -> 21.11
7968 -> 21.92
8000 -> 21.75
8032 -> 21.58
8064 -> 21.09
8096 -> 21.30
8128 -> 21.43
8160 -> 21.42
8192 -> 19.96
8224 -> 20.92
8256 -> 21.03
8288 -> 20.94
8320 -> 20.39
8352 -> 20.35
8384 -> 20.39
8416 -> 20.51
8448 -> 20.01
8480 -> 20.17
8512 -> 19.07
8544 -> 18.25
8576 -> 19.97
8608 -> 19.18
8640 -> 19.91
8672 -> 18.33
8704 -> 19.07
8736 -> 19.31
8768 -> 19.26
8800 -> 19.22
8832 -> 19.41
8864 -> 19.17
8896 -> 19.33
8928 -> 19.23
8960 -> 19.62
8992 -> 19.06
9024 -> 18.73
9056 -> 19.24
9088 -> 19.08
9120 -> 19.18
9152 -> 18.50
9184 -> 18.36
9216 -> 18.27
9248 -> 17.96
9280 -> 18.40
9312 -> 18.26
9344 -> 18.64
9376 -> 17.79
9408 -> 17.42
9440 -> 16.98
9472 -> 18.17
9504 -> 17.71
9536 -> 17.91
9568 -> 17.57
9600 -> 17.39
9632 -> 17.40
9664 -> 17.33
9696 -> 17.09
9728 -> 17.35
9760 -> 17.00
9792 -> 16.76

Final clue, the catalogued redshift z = 0.000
